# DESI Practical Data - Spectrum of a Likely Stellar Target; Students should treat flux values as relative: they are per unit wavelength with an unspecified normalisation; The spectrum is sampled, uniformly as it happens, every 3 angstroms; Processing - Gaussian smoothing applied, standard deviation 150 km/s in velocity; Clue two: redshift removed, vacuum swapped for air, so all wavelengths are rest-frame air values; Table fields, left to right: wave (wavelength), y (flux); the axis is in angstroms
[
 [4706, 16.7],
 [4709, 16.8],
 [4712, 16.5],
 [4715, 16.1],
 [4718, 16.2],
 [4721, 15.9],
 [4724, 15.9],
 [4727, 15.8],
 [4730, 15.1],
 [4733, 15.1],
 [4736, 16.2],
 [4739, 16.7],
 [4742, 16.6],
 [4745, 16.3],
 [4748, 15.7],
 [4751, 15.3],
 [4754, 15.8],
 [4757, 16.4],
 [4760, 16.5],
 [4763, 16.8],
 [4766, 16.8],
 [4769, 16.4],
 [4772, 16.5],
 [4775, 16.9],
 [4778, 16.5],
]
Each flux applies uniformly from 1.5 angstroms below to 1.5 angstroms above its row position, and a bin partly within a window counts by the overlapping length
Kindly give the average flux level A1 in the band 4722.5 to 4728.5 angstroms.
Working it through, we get 15.9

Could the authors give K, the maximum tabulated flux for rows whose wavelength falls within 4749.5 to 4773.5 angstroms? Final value 16.8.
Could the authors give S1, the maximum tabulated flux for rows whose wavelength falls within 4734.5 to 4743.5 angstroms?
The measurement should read 16.7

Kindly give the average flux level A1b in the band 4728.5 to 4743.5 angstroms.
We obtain 15.9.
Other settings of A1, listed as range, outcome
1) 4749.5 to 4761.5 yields 16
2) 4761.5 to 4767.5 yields 16.8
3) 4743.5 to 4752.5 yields 15.8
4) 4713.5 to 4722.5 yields 16.1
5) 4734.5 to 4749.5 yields 16.3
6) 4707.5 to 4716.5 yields 16.5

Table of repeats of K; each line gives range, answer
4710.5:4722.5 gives 16.5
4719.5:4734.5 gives 15.9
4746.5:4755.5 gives 15.8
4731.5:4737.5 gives 16.2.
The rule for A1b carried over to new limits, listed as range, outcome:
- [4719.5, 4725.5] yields 15.9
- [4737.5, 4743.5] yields 16.7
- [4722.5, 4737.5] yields 15.6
